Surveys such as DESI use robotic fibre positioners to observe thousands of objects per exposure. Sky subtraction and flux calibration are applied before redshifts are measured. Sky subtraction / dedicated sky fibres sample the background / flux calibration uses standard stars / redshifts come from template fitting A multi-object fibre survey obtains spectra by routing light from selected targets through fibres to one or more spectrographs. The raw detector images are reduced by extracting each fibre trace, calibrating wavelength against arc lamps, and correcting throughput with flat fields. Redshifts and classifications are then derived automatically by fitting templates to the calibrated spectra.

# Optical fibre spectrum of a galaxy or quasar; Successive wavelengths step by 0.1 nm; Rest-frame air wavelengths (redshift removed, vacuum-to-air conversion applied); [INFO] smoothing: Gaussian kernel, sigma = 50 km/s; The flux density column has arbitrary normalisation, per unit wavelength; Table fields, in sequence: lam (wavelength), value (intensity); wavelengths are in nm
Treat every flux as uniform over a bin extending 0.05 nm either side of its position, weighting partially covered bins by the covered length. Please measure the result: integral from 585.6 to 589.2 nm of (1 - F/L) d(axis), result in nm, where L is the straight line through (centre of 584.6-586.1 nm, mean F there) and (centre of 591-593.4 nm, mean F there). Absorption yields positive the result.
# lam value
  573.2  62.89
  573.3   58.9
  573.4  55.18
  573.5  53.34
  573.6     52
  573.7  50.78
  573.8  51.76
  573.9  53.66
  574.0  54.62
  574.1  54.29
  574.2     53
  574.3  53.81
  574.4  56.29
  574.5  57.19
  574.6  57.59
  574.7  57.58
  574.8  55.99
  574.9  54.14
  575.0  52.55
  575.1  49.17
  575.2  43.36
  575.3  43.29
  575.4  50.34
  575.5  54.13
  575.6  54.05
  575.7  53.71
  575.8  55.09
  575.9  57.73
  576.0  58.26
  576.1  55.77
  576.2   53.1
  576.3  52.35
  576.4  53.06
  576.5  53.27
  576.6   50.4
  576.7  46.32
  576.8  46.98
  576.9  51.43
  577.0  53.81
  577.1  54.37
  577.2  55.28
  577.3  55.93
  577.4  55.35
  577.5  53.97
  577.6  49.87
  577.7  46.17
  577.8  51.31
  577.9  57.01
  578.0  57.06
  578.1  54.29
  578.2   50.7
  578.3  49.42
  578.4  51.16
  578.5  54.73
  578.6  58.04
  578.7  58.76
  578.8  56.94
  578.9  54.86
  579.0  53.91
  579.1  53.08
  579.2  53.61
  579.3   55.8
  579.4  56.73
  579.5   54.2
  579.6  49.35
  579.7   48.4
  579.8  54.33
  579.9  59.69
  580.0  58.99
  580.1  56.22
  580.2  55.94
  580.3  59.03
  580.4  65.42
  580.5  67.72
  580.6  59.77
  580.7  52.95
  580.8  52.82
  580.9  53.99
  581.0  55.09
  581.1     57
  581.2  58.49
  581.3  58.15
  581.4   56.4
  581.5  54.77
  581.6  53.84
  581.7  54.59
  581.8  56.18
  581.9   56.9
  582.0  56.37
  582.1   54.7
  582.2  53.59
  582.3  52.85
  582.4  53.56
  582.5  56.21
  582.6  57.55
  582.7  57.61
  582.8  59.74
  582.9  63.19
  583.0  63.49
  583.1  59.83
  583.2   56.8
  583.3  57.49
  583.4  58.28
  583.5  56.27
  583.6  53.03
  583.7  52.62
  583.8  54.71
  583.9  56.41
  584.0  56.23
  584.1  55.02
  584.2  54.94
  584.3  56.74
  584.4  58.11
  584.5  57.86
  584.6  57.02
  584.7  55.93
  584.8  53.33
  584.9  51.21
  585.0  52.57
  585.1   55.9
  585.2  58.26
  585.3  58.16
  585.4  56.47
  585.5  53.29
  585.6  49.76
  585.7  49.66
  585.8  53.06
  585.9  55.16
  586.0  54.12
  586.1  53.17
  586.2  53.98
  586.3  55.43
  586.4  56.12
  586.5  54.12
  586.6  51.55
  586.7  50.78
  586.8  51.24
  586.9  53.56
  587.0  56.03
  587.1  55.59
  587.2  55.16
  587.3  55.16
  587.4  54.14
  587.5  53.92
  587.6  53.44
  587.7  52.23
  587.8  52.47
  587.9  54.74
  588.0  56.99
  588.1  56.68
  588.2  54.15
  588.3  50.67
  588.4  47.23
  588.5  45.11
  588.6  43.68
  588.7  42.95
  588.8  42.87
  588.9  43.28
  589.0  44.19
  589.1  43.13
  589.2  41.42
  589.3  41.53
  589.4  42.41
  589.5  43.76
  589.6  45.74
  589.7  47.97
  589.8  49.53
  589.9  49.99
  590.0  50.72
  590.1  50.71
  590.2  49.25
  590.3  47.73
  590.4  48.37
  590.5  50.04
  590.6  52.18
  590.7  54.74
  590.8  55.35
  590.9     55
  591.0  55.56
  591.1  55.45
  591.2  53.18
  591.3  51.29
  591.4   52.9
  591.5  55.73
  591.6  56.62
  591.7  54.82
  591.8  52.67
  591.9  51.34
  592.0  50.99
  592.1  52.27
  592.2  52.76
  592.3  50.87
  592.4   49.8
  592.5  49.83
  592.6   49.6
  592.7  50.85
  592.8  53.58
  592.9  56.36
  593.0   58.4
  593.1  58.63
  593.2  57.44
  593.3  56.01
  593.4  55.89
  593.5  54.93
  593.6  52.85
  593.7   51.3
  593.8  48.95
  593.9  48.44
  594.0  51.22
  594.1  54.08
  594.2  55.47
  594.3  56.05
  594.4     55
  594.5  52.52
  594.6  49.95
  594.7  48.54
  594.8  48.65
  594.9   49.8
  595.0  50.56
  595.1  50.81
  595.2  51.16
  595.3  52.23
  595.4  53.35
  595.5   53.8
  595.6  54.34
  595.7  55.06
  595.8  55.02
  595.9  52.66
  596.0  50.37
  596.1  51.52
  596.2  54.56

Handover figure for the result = 0.17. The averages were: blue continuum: 54.1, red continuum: 53.6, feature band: 51.4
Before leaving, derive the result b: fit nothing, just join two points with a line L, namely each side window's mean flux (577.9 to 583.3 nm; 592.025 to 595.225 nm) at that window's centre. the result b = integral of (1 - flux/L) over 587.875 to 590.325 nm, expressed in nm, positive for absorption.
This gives 0.293 nm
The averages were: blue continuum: 56.1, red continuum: 52.6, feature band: 47.4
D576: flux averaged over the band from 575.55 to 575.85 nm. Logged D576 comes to 54.3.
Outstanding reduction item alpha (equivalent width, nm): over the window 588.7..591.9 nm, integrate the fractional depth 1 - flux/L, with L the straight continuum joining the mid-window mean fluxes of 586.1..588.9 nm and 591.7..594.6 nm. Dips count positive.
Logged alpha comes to 0.19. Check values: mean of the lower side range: 52.1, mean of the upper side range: 53.1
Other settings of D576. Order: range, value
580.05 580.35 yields 57.1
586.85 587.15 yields 55.1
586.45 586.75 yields 52.2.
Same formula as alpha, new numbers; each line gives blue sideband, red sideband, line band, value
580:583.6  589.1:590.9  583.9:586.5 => -0.07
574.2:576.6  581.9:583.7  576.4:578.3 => 0.07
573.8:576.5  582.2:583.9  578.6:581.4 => -0.04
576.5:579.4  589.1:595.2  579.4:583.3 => -0.28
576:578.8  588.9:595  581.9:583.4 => -0.14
